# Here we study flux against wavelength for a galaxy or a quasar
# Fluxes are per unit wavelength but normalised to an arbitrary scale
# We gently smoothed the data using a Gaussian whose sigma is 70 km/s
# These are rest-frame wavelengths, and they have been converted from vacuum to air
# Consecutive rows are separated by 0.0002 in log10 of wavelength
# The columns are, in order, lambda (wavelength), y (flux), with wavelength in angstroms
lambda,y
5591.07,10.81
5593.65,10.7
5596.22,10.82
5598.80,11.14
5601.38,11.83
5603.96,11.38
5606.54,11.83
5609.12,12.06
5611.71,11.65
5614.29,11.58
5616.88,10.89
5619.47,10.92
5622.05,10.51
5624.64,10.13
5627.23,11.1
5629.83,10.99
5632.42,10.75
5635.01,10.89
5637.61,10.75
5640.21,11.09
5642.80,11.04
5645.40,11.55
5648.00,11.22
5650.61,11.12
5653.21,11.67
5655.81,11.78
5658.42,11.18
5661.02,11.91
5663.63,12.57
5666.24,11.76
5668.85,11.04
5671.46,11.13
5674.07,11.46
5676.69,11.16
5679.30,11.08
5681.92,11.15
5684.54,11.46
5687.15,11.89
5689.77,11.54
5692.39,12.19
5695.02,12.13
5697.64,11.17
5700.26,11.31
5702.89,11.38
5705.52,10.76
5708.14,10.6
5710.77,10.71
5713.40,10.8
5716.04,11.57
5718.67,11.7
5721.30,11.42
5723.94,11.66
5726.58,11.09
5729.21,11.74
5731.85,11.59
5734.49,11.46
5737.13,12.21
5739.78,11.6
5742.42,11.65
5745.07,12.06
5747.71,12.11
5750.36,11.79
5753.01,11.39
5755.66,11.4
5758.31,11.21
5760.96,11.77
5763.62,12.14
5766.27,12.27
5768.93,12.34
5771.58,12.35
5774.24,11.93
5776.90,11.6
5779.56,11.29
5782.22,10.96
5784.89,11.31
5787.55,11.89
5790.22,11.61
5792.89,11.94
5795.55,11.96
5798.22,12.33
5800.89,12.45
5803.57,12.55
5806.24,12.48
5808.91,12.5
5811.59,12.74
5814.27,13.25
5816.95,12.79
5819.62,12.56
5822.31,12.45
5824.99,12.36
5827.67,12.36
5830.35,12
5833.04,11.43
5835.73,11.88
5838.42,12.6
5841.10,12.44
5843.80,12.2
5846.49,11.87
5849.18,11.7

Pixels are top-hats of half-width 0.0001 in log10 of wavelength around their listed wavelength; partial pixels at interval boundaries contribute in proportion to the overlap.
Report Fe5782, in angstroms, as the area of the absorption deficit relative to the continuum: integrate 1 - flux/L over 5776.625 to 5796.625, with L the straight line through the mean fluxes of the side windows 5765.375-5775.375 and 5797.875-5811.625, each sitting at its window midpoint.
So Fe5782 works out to 1.3 angstroms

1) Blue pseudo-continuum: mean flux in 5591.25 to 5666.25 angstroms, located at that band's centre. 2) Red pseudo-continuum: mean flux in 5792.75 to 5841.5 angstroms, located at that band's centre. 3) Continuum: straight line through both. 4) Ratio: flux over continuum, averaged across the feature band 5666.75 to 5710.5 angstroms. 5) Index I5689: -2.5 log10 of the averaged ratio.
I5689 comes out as 0.026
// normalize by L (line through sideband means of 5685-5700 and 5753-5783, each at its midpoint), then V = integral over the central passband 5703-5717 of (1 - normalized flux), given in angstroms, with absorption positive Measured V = 1.0 angstroms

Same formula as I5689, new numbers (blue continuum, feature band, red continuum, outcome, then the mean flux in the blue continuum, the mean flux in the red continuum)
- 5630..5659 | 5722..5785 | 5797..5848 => 0.019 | 11.2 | 12.4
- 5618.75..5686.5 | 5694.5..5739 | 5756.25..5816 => 0.024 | 11.2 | 12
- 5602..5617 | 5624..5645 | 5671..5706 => 0.065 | 11.6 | 11.4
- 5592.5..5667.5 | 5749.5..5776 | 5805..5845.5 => 0.016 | 11.3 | 12.4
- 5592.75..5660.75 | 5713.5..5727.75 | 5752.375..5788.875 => 0.010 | 11.2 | 11.7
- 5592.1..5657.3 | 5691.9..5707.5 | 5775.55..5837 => 0.014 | 11.2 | 12.1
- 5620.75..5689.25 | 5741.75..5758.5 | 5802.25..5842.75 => 0.021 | 11.3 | 12.4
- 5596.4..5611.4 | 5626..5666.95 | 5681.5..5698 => 0.030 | 11.6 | 11.7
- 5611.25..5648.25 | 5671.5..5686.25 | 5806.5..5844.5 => 0.007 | 11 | 12.4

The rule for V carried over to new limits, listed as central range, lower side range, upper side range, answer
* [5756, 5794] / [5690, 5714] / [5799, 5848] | 0.58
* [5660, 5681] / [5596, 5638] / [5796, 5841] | -0.04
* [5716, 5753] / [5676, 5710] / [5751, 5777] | -0.10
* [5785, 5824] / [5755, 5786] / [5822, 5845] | -1.26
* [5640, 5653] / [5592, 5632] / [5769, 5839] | 0.09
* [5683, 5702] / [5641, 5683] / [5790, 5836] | -0.08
